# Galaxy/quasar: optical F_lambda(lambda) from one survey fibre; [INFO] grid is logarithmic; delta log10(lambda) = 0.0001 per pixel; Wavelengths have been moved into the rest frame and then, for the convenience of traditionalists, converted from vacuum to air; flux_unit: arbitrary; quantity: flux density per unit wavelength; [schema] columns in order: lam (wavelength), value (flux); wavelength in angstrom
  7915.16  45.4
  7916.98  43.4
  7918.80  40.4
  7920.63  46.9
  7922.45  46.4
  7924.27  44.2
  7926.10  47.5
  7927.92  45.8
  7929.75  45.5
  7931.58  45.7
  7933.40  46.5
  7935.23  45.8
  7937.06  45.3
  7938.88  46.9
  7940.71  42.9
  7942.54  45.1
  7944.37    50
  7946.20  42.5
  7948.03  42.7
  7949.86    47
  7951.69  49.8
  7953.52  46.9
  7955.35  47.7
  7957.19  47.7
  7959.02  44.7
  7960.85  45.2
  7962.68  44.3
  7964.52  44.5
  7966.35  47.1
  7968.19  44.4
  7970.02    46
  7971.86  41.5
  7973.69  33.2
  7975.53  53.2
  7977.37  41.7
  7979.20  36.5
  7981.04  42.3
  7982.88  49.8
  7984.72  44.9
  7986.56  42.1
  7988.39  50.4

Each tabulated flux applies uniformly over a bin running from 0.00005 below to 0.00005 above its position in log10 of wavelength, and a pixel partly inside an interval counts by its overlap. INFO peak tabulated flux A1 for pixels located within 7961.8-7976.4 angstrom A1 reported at 53.2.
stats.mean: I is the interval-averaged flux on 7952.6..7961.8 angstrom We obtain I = 46.4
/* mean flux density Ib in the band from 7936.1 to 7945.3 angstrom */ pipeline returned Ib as 46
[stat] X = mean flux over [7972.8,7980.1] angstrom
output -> 41.2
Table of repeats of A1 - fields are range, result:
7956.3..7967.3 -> 47.7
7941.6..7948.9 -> 50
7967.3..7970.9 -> 46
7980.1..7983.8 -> 49.8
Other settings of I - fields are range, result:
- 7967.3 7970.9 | 45.3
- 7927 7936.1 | 45.9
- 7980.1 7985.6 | 45.6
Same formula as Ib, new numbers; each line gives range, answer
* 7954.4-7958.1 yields 47.6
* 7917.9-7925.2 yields 44.5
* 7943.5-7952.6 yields 46.4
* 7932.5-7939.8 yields 46.1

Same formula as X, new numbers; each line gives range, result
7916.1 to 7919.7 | 41.9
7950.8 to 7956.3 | 48.1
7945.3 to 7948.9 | 42.6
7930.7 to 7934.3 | 46.2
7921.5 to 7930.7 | 45.9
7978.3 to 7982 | 39.5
